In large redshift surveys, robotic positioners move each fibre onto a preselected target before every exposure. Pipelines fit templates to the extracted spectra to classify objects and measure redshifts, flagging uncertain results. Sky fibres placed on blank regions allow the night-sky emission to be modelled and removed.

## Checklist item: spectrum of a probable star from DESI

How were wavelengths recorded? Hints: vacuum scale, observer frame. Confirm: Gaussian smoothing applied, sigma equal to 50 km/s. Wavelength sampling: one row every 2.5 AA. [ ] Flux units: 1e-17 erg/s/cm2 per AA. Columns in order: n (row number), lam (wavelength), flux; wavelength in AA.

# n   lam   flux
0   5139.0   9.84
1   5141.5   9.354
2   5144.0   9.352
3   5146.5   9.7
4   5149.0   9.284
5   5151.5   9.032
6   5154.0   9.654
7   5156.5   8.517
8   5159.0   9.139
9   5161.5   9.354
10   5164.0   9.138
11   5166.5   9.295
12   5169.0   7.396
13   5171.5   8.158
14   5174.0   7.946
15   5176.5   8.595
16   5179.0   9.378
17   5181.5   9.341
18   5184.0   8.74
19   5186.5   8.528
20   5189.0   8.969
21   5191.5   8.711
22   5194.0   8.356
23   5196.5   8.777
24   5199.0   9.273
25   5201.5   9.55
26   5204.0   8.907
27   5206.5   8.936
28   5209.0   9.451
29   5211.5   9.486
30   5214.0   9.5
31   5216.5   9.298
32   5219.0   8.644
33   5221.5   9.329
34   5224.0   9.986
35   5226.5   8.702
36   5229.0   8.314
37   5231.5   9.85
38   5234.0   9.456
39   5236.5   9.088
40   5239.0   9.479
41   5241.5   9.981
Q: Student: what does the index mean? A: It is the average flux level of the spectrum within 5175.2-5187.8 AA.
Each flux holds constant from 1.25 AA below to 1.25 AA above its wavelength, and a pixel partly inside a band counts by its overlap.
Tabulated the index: 8.91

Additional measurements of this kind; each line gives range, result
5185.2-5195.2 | 8.64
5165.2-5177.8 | 8.29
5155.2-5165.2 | 9.04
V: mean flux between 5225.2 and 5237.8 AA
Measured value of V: 9.09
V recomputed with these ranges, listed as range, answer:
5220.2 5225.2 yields 9.64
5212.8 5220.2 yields 9.15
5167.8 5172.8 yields 7.78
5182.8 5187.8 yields 8.64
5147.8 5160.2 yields 9.12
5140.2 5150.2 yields 9.43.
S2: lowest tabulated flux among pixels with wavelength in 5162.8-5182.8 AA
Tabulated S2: 7.396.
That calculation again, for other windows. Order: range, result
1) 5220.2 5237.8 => 8.314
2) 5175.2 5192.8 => 8.528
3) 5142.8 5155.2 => 9.032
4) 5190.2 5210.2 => 8.356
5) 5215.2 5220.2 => 8.644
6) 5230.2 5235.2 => 9.456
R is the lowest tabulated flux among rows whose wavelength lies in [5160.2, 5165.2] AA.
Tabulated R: 9.138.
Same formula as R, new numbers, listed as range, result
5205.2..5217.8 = 8.936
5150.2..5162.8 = 8.517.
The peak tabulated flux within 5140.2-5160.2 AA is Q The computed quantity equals 9.7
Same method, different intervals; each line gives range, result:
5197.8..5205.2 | 9.55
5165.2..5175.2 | 9.295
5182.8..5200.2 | 9.273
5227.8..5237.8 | 9.85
